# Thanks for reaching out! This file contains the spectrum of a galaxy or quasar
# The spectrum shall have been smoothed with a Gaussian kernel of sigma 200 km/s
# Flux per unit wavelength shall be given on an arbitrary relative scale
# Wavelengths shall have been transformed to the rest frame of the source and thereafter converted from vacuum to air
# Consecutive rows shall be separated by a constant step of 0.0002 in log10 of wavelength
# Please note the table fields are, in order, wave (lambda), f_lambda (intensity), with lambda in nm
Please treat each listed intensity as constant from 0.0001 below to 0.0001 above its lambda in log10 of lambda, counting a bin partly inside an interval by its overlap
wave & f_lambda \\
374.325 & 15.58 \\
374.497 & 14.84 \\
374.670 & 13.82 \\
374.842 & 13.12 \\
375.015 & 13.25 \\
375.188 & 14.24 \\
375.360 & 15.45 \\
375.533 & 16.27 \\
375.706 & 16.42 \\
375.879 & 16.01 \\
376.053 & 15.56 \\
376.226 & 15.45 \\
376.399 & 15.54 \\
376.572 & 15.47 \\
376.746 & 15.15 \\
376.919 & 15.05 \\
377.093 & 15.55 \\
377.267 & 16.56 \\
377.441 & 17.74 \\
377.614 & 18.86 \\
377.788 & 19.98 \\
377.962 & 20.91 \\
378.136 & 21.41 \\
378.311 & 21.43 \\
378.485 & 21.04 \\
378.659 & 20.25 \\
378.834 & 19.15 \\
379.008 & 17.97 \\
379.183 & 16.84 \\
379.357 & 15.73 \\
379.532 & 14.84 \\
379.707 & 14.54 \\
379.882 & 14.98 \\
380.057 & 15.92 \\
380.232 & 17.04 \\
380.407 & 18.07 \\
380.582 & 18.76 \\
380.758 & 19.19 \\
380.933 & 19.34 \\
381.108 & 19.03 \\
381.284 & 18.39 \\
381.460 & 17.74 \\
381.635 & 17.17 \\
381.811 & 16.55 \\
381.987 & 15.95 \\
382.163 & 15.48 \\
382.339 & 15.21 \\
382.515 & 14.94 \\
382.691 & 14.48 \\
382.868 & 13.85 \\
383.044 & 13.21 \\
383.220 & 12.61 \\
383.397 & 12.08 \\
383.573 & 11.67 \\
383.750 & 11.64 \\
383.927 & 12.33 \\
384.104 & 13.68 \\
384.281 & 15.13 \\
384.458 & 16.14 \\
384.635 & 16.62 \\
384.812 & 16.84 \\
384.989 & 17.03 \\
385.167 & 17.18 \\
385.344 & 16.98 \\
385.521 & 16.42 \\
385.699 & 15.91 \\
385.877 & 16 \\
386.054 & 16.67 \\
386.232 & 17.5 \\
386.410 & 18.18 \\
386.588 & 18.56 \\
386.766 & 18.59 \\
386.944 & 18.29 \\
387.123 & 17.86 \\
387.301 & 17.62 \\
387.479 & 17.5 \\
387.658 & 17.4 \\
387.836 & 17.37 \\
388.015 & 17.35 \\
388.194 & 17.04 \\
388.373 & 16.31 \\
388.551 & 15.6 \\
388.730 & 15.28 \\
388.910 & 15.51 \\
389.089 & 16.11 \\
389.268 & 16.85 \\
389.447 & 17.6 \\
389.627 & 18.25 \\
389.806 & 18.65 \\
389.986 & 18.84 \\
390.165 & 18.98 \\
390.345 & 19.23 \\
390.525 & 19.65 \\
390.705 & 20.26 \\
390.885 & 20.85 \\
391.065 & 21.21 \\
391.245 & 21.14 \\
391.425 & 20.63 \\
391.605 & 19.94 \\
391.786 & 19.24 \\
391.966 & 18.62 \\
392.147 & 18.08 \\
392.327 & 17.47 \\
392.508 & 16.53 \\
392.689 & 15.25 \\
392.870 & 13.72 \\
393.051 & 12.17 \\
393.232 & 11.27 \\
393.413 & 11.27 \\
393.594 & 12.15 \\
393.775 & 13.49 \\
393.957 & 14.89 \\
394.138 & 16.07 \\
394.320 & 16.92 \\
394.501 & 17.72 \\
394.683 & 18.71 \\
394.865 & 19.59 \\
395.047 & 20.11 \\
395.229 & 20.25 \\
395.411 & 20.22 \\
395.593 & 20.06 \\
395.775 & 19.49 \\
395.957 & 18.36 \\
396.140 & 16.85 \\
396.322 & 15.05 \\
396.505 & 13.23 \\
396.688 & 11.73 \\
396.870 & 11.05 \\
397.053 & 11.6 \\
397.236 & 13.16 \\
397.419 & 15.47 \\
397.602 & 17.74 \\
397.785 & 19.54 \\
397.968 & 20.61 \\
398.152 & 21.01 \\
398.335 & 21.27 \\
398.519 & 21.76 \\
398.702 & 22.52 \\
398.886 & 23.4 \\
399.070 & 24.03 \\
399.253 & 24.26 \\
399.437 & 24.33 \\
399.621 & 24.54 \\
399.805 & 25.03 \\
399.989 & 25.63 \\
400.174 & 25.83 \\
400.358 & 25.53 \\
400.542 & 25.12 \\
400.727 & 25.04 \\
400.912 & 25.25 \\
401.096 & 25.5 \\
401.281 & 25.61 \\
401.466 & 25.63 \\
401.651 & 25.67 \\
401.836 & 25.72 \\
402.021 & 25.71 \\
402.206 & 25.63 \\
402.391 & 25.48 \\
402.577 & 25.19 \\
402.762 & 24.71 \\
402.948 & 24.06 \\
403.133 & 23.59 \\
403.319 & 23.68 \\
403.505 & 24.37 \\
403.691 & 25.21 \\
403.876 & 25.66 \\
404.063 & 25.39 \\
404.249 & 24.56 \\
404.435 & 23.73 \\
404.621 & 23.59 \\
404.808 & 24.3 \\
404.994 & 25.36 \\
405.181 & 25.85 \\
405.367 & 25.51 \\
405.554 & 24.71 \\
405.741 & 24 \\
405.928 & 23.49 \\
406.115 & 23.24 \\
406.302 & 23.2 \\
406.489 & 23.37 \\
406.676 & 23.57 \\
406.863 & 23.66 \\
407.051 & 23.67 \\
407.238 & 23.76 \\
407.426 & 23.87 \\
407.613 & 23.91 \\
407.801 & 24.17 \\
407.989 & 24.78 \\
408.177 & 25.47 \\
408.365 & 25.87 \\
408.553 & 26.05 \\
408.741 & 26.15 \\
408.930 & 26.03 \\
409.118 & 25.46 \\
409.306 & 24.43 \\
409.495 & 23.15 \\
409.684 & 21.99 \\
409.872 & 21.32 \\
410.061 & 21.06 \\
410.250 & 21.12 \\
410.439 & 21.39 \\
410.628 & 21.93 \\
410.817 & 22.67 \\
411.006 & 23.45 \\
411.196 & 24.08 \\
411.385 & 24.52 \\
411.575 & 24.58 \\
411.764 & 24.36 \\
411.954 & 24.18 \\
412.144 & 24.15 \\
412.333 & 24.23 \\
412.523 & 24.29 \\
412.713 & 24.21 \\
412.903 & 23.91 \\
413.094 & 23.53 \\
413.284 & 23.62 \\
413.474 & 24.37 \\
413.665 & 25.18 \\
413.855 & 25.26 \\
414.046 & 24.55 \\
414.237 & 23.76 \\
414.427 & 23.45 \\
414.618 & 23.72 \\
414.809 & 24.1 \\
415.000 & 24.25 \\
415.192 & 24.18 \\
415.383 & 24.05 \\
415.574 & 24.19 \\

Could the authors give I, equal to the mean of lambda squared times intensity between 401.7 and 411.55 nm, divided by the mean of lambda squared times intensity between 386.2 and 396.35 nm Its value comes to 1.5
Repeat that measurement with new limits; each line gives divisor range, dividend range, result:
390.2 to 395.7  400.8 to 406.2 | 1.49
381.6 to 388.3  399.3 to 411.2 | 1.70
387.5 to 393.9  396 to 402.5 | 1.32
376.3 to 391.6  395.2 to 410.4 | 1.47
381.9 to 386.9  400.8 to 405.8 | 1.78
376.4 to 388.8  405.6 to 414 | 1.64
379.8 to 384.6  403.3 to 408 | 1.75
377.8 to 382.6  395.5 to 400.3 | 1.21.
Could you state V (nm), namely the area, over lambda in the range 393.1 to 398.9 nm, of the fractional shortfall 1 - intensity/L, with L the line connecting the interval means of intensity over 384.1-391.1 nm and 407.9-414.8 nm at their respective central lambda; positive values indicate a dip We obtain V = 0.83 nm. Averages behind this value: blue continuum 17.4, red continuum 24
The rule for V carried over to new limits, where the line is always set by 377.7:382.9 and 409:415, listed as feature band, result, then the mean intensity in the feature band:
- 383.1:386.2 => 0.57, 15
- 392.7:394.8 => 0.59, 14.5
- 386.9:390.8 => 0.32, 17.6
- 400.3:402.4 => -0.38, 25.5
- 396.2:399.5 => 0.41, 18.4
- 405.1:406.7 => -0.12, 24.1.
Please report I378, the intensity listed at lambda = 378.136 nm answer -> 21.41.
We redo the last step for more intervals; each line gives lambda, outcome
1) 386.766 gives 18.59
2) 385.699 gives 15.91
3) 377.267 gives 16.56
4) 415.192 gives 24.18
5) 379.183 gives 16.84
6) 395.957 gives 18.36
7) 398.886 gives 23.4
